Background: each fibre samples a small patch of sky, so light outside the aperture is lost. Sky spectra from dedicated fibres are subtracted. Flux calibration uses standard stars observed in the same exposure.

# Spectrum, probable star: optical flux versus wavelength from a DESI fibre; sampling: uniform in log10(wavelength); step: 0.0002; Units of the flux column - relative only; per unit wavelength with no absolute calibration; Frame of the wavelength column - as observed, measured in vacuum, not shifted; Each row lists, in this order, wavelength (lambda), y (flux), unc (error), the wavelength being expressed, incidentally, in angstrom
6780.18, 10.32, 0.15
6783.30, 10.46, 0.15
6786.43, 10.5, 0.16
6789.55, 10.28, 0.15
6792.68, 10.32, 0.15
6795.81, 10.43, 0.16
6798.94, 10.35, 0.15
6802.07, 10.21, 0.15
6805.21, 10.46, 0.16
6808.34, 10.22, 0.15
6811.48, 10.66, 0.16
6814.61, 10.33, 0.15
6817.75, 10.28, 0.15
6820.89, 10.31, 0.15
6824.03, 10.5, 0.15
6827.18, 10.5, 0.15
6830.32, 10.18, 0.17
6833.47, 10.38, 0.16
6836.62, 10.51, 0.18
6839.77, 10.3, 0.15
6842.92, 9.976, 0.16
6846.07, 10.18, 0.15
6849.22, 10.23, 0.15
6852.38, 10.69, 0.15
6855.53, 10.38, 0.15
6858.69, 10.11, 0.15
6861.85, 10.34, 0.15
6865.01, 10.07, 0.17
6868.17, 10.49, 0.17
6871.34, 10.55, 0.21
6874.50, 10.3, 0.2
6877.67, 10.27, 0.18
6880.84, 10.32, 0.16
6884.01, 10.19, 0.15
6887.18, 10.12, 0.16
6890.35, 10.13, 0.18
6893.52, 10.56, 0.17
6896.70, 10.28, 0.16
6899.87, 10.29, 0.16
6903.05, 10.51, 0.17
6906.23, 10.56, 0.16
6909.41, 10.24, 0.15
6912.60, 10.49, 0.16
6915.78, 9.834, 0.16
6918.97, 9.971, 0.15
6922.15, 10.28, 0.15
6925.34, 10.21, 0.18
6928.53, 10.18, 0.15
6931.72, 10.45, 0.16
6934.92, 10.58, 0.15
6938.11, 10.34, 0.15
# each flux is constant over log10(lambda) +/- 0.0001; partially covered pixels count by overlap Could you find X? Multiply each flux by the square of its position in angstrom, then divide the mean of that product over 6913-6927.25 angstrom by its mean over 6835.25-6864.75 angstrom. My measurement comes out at 1.00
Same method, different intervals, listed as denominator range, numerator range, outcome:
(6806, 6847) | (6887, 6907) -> 1.02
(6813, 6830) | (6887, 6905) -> 1.02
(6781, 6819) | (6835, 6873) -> 1.01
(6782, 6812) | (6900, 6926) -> 1.02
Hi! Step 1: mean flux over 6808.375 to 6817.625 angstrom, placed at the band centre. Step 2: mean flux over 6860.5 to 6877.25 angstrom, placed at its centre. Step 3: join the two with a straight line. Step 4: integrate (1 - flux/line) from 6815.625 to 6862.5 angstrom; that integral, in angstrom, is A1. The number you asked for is 0.3 angstrom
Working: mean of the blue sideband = 10.4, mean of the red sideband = 10.3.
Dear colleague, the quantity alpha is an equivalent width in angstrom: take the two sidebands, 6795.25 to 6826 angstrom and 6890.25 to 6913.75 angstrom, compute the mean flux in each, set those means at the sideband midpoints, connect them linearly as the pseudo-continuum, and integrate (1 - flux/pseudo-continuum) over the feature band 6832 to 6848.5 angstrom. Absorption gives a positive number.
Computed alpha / 0.2 angstrom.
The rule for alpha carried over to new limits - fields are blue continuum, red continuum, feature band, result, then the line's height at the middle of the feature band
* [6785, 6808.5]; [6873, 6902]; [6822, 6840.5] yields -0.13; 10.3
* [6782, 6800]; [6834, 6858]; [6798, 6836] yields -0.05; 10.4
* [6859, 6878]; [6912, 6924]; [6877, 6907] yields -0.27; 10.2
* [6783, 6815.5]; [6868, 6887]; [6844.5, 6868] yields 0.09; 10.3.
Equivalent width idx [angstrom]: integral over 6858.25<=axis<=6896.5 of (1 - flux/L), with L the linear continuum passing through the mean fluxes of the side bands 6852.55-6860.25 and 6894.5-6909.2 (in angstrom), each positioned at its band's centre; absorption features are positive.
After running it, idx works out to 0.3 angstrom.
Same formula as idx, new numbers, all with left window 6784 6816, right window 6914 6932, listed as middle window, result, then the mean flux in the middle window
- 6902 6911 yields -0.2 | 10.4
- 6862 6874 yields -0.1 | 10.4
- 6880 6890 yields 0.0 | 10.2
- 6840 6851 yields 0.1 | 10.2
